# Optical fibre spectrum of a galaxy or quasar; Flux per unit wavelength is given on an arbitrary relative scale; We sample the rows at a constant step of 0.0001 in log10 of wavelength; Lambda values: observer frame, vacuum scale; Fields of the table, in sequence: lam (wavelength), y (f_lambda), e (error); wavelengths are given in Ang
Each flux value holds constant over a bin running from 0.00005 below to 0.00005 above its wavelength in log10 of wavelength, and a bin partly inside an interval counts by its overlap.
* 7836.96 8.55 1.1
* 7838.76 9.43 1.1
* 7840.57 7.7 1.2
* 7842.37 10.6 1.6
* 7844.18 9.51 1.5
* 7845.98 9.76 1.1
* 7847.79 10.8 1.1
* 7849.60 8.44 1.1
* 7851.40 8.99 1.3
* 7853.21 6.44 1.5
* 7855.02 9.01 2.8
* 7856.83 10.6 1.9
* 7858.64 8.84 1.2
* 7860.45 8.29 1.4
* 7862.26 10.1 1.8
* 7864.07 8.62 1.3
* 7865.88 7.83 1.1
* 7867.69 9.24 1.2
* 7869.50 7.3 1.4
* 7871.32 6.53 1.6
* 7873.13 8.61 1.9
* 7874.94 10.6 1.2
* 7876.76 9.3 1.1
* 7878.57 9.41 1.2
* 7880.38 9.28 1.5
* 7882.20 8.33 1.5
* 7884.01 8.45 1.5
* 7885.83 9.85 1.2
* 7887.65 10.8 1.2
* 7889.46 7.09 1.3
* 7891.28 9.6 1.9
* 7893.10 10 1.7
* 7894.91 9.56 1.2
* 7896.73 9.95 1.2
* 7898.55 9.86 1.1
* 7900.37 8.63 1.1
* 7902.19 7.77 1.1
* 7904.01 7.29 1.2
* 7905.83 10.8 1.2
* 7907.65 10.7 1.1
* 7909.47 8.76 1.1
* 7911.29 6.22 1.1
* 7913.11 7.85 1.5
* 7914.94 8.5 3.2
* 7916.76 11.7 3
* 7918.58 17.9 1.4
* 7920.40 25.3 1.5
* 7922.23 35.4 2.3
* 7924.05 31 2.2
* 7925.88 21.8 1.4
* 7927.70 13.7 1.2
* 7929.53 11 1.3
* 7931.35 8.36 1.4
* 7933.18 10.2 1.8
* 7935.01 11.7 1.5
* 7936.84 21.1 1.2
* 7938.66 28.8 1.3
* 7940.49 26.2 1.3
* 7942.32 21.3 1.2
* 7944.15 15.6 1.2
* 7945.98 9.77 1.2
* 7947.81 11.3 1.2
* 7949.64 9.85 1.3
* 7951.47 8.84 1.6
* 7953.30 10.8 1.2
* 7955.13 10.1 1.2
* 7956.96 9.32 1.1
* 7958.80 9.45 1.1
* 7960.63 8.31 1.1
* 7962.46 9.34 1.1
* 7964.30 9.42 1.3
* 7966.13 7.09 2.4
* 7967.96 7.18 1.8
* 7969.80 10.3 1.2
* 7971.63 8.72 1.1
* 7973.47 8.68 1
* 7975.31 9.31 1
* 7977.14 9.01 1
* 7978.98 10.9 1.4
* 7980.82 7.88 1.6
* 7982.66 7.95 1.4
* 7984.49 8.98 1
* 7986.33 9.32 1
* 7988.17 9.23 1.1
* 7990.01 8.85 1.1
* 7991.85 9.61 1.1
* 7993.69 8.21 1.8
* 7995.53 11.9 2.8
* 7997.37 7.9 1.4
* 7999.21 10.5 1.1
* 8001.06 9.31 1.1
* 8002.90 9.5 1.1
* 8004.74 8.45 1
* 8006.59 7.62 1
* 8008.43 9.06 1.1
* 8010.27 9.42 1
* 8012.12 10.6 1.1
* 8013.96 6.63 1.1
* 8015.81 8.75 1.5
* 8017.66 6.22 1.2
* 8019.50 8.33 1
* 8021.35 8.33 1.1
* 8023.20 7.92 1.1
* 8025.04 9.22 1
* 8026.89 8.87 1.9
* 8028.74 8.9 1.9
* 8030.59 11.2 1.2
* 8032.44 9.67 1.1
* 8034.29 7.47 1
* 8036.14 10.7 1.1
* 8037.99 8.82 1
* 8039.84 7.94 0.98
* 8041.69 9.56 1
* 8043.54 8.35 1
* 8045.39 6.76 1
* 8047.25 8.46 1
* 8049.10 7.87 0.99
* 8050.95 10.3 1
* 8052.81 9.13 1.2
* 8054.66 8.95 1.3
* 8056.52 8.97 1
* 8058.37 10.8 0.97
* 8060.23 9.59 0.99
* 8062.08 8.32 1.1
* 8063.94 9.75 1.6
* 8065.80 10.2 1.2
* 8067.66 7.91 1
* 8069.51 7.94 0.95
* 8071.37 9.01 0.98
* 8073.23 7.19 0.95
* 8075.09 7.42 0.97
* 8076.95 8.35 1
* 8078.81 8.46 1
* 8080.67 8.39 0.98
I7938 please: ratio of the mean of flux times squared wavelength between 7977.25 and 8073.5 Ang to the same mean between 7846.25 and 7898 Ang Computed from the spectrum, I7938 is 1.03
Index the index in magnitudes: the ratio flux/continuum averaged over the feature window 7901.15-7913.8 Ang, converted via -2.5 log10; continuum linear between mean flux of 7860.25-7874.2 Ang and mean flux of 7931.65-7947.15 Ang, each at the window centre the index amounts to 0.50 mag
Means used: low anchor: 8.34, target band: 8.5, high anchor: 17.6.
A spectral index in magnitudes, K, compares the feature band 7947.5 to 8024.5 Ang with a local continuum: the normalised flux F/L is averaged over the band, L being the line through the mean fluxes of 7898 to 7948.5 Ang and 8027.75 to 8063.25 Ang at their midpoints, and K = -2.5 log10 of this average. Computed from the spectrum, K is 0.303 mag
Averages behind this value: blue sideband 15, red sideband 9.04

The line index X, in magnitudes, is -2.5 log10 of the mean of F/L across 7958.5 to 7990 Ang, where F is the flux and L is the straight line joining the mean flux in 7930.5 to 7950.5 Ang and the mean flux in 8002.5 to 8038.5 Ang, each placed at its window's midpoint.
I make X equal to 0.40 mag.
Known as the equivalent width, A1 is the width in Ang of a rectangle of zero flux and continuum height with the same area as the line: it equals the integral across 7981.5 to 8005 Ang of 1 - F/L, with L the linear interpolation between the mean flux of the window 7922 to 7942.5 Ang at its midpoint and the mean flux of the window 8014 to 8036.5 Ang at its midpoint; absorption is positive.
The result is 5.9 Ang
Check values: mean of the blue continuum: 19.5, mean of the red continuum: 8.66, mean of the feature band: 9.22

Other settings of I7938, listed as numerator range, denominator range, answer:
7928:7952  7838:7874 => 1.73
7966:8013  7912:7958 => 0.58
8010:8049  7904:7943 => 0.54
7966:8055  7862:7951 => 0.73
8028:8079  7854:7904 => 1.03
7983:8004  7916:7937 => 0.52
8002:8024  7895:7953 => 0.60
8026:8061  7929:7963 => 0.70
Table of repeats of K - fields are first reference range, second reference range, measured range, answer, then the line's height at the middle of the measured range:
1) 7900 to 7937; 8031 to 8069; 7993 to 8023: 0.21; 10.6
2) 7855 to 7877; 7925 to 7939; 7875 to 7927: 0.03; 12.2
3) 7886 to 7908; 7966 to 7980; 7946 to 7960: -0.09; 9.08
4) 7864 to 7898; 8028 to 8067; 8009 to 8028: 0.08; 9.1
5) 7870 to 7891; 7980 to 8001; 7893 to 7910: -0.04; 8.96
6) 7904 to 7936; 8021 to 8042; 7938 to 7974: 0.09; 12.8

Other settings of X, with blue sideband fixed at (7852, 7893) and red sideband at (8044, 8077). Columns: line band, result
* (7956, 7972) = 0.00 mag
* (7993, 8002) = -0.10 mag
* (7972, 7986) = -0.02 mag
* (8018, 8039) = -0.03 mag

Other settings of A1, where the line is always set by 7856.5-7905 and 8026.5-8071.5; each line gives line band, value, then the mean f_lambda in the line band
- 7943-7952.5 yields -2.49 Ang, 11.3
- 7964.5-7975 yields 0.54 Ang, 8.52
